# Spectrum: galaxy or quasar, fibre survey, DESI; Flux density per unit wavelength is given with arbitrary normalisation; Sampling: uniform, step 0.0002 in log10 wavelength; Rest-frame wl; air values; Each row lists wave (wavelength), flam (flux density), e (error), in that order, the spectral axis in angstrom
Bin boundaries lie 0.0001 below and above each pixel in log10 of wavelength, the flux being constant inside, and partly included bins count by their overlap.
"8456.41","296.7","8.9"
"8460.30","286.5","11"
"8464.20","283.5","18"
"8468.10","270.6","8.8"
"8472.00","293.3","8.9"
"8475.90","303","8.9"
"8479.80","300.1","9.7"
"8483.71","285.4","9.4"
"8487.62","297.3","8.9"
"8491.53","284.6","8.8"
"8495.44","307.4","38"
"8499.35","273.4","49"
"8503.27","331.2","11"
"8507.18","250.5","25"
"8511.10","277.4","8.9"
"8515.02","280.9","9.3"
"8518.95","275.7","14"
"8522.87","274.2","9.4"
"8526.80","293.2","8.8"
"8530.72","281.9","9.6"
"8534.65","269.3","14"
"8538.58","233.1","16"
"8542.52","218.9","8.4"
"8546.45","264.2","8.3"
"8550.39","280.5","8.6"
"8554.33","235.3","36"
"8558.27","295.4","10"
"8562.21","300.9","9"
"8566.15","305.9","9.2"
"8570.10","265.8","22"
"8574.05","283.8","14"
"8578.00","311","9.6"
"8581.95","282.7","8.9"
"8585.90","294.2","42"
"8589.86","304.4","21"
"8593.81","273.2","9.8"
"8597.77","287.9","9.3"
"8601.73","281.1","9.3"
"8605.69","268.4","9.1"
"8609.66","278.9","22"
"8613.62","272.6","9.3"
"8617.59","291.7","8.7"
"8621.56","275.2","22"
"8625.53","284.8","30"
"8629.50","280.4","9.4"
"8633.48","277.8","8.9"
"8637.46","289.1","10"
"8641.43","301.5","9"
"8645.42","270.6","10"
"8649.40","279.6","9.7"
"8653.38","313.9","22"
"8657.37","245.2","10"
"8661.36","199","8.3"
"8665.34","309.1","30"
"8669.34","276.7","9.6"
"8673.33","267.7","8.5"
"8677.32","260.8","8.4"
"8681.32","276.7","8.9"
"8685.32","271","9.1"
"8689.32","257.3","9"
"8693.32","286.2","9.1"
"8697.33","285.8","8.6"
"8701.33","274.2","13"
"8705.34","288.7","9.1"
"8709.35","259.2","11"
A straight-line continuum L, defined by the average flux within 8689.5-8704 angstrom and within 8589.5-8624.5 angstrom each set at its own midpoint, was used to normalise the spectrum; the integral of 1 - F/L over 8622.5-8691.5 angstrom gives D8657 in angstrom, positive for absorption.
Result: 1.4 angstrom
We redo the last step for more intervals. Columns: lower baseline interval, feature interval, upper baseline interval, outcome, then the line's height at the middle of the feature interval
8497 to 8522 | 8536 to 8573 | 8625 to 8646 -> 2.0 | 283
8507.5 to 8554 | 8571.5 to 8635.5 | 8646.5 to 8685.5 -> -3.8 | 268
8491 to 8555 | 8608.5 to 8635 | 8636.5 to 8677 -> -0.6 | 274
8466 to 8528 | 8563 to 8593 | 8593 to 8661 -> -1.1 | 282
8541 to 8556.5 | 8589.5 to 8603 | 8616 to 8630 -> -0.7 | 272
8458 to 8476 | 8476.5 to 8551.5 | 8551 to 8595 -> 2.1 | 286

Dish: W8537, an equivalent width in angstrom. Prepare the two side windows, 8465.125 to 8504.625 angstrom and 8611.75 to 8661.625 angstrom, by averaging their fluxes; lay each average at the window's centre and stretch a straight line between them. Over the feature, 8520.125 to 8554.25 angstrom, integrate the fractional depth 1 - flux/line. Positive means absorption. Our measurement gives 3.0 angstrom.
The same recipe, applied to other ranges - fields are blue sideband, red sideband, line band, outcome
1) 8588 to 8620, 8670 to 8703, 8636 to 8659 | -0.55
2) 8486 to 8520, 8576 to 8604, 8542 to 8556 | 1.72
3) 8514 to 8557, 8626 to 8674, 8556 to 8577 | -1.80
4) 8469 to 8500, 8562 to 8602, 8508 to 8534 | 1.19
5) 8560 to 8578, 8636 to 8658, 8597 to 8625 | 0.88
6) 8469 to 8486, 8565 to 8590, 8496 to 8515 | 0.55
